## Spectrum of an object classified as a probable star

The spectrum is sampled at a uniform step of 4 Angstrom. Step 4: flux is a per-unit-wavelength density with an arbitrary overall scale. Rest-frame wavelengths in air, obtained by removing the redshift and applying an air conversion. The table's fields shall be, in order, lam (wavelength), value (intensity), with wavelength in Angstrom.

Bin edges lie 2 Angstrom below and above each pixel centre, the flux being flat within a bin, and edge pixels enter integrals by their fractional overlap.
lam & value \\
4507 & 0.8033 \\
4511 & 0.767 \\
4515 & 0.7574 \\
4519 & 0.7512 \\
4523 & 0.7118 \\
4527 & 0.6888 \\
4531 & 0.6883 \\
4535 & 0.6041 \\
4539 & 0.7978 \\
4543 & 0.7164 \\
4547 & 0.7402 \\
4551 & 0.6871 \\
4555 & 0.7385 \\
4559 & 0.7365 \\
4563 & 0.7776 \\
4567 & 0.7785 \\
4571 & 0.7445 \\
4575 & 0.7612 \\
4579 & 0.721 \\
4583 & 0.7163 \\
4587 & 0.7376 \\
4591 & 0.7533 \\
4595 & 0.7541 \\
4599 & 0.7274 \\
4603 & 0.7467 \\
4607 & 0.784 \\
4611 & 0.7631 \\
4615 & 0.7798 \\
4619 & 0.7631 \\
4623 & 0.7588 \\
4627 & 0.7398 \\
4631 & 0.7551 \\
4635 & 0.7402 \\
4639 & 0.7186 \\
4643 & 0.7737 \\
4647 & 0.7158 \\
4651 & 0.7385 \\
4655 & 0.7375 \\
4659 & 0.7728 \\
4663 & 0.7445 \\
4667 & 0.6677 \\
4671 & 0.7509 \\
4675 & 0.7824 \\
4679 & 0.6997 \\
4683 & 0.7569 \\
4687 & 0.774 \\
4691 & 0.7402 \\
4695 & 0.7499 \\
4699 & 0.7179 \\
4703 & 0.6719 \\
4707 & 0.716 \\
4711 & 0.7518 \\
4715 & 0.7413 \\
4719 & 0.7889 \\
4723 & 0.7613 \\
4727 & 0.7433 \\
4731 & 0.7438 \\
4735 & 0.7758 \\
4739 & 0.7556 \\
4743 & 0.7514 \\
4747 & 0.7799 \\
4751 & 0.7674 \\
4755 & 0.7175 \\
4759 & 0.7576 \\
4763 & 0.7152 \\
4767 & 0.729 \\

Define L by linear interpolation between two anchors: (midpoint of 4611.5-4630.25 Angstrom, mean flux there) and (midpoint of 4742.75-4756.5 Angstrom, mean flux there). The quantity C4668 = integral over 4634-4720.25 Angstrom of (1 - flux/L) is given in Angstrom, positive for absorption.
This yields 2.3 Angstrom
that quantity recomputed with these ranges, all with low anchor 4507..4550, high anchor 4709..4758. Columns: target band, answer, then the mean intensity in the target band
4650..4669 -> 0.3 Angstrom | 0.732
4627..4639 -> 0.0 Angstrom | 0.741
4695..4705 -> 0.6 Angstrom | 0.706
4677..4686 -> 0.2 Angstrom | 0.733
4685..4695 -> -0.1 Angstrom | 0.756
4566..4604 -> -0.5 Angstrom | 0.743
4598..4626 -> -0.9 Angstrom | 0.761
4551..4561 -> 0.0 Angstrom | 0.727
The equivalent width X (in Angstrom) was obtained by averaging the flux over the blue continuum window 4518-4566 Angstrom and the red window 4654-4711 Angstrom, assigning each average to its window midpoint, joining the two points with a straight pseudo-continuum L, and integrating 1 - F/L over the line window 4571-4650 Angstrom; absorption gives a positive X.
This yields -2.2 Angstrom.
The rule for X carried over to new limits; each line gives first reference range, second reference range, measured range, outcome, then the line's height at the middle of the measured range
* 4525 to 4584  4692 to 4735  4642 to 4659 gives -0.2 Angstrom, 0.735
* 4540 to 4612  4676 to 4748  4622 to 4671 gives 0.4 Angstrom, 0.745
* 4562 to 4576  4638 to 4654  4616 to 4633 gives -0.2 Angstrom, 0.745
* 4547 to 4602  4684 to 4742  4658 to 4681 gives 0.3 Angstrom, 0.744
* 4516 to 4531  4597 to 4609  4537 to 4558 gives -0.3 Angstrom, 0.727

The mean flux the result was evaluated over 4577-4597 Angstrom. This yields 0.736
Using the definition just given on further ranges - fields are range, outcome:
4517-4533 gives 0.71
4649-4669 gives 0.732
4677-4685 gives 0.728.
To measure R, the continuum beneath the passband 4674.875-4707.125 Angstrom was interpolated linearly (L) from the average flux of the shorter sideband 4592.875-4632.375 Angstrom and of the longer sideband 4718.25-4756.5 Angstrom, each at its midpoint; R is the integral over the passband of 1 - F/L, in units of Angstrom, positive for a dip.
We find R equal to 1.1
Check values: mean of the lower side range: 0.757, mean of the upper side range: 0.758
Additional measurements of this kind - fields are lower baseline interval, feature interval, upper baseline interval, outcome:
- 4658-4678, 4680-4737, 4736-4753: 0.6 Angstrom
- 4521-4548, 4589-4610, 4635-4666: -0.8 Angstrom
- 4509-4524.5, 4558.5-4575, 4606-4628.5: -0.1 Angstrom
